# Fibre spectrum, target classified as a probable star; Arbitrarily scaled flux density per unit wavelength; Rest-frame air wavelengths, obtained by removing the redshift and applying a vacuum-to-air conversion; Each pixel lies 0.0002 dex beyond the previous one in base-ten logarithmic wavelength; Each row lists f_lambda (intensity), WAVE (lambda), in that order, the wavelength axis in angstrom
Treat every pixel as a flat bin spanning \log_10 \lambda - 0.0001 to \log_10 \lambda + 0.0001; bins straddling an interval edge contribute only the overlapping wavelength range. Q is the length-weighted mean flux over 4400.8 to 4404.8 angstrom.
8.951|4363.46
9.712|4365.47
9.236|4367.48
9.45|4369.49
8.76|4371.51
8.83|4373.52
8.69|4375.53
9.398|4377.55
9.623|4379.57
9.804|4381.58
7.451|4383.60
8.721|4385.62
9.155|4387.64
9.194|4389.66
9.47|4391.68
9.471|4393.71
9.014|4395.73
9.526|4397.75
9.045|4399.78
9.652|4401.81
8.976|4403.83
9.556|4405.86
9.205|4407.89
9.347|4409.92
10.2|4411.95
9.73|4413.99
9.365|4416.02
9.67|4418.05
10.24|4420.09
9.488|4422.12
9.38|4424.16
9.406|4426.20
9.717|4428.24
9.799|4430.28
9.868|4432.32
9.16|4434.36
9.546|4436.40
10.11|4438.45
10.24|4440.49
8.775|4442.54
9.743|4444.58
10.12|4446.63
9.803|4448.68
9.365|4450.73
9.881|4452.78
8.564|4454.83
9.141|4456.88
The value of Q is 9.33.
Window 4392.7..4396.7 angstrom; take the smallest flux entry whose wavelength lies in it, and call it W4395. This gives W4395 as 9.014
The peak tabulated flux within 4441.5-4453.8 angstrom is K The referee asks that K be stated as 10.12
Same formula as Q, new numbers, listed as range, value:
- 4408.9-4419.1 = 9.66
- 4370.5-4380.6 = 9.07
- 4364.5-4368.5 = 9.48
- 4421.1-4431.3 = 9.56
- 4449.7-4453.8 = 9.62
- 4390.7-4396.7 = 9.31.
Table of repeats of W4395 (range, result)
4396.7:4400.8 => 9.045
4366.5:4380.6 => 8.69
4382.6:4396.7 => 7.451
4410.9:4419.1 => 9.365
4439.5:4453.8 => 8.775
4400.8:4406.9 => 8.976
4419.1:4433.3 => 9.38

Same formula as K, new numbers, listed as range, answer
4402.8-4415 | 10.2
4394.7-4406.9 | 9.652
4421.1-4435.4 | 9.868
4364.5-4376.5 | 9.712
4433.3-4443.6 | 10.24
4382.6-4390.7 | 9.194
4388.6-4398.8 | 9.526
